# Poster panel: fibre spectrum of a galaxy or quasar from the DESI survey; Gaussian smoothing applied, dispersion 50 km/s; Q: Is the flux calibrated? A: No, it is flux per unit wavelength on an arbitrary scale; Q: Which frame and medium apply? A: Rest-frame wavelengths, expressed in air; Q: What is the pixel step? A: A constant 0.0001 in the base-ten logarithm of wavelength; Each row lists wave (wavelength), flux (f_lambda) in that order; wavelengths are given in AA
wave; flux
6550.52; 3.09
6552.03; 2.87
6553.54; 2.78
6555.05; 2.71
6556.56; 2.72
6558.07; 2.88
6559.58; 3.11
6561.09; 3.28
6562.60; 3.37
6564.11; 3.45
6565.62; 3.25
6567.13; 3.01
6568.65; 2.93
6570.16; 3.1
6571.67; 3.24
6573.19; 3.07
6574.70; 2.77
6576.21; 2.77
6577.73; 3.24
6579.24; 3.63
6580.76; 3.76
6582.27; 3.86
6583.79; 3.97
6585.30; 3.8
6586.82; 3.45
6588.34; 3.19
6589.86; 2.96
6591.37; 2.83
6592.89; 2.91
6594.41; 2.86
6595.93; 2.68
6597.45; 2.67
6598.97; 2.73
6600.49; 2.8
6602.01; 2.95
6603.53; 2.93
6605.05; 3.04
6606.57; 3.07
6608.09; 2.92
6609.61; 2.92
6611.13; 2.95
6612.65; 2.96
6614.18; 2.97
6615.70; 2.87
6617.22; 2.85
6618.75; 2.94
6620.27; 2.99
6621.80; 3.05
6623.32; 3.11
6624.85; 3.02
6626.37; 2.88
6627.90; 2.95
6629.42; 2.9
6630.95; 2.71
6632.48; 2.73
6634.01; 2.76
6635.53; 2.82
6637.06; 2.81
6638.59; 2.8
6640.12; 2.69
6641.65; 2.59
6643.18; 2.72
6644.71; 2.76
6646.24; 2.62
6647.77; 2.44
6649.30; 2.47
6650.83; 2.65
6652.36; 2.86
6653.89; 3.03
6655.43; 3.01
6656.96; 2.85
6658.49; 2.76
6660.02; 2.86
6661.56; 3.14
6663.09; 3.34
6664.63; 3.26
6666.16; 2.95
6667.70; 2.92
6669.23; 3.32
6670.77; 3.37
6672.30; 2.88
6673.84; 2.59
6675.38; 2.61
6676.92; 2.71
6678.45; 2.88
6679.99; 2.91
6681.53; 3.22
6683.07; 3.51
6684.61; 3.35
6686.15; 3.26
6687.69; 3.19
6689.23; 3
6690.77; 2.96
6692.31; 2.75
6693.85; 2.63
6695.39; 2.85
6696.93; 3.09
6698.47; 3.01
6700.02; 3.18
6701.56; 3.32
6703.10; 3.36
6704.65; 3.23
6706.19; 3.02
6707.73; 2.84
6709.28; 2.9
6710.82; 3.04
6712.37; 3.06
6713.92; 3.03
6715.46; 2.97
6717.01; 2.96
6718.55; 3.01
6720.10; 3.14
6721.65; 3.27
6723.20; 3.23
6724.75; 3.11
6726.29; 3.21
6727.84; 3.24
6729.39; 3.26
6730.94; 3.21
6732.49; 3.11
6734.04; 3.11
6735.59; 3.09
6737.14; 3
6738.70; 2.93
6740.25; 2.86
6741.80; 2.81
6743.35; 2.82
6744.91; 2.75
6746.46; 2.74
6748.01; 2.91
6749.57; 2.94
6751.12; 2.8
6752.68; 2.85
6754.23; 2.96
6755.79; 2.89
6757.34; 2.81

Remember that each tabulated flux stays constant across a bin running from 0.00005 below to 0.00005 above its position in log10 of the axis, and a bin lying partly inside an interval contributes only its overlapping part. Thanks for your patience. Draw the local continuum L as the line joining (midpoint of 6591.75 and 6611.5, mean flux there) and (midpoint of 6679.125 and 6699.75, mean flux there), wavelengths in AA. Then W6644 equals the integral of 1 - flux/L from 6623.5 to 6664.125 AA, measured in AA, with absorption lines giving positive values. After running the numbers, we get 1.9 AA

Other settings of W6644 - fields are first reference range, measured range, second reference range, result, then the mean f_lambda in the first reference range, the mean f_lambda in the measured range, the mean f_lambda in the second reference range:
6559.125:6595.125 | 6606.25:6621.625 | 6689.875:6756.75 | 1.16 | 3.24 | 2.94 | 3.01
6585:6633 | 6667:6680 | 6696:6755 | 0.38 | 2.95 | 2.91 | 3.04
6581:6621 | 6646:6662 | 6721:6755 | 1.30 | 3.05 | 2.79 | 3.01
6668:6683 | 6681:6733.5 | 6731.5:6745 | -2.50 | 2.97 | 3.1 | 2.95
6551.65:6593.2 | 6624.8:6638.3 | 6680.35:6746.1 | 1.30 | 3.18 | 2.83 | 3.07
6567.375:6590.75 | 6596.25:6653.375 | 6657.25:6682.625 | 5.66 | 3.31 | 2.83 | 2.99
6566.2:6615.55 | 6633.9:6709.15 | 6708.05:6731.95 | 3.77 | 3.09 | 2.94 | 3.1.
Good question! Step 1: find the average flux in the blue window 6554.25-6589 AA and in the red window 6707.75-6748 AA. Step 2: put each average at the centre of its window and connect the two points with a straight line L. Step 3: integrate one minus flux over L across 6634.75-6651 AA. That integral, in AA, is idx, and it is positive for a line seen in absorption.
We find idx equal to 2.4 AA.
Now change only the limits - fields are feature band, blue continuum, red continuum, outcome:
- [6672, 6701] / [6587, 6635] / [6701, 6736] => 0.71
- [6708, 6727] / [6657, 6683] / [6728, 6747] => -0.53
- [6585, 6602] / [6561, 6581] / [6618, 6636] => 0.62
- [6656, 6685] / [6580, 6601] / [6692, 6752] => 0.61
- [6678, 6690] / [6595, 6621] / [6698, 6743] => -0.59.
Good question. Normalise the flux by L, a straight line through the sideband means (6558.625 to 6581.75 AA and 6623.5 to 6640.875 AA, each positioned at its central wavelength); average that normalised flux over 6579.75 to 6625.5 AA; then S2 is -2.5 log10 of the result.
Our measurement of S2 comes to -0.02 mag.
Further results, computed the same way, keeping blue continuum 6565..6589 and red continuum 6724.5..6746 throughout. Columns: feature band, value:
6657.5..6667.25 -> 0.04 mag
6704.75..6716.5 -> 0.03 mag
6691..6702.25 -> 0.05 mag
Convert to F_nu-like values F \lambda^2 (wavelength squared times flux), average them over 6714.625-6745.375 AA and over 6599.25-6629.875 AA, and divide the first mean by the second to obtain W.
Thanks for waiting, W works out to 1.1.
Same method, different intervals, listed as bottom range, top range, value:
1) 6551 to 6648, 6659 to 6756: 1.05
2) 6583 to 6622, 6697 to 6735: 1.07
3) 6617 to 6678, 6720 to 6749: 1.09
